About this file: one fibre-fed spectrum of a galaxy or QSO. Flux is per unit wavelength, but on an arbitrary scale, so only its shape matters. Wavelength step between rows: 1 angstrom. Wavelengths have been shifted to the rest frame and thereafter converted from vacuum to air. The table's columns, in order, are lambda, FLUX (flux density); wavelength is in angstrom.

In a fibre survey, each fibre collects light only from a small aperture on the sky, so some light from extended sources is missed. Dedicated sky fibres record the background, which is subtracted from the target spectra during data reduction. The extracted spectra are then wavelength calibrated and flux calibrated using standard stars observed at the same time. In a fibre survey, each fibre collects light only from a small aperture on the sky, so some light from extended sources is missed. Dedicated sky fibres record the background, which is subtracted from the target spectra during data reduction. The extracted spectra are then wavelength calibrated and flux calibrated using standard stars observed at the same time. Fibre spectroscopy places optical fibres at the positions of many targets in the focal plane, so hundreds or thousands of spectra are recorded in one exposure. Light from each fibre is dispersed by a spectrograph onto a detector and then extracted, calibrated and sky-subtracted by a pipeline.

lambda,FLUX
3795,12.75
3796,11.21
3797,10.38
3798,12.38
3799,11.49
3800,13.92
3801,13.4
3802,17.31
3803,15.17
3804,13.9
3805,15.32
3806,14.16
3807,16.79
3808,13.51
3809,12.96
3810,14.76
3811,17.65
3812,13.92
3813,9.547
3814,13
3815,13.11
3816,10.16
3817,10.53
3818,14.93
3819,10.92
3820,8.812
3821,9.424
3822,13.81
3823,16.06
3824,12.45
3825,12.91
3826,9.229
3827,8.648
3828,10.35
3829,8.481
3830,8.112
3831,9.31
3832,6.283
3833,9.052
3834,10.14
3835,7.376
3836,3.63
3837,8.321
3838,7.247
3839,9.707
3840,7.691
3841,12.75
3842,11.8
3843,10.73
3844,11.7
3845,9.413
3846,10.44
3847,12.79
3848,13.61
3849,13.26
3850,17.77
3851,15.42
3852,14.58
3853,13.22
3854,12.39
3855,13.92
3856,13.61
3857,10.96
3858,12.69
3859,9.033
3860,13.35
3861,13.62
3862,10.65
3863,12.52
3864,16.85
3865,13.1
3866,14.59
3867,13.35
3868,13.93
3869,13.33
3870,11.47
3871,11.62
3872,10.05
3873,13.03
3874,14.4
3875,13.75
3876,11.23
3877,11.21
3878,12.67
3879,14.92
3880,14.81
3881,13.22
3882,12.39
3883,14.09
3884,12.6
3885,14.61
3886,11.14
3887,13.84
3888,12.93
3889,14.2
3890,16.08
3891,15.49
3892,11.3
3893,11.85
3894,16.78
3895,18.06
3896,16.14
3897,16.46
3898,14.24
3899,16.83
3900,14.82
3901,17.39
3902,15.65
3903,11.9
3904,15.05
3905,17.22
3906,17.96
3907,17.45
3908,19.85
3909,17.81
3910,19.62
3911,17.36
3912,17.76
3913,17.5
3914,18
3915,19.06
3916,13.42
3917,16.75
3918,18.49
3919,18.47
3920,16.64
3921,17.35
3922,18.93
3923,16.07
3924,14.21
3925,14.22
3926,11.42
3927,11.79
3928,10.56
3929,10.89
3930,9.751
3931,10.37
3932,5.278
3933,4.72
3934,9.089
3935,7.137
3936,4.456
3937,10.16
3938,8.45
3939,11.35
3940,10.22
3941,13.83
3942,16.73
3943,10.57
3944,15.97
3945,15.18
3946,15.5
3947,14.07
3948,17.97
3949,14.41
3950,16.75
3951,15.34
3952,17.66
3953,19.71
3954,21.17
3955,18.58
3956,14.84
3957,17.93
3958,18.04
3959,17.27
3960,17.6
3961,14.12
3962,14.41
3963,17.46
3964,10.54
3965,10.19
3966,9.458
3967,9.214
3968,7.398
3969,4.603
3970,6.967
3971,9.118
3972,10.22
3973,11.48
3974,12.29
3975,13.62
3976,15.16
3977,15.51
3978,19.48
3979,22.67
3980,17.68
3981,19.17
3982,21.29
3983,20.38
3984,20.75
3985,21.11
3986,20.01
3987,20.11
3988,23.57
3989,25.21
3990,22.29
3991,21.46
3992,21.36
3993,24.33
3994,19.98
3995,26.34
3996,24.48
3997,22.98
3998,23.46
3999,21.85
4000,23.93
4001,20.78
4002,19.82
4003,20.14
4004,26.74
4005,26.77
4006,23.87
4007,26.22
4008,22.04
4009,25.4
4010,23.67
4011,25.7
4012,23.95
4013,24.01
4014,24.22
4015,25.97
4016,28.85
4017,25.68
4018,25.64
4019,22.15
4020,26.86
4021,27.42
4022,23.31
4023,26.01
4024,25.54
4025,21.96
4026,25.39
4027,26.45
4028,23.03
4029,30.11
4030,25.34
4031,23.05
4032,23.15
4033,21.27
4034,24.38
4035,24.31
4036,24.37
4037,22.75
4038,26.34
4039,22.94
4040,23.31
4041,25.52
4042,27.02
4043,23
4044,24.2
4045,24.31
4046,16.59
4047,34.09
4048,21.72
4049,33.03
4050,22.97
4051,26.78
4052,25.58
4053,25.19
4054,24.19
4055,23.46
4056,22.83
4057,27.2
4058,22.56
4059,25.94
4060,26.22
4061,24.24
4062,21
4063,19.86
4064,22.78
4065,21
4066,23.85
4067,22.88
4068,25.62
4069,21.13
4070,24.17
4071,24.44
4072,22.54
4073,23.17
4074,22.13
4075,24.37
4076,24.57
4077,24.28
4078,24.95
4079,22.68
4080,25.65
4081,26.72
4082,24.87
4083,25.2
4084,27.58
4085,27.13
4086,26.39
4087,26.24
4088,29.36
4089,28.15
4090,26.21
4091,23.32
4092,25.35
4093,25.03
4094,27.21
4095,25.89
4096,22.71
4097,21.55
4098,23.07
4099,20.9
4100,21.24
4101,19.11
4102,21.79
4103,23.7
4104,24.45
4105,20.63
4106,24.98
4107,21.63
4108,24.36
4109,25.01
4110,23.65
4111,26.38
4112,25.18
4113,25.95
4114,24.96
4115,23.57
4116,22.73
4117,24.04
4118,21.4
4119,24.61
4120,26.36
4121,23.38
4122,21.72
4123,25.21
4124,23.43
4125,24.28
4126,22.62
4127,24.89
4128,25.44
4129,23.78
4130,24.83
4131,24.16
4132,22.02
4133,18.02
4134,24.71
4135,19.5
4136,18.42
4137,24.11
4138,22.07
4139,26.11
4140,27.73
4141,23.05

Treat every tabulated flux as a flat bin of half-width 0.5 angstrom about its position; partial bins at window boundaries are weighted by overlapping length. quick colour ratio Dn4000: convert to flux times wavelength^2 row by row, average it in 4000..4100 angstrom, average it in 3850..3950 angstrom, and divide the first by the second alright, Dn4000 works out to 1.90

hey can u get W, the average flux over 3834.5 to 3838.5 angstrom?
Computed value 6.64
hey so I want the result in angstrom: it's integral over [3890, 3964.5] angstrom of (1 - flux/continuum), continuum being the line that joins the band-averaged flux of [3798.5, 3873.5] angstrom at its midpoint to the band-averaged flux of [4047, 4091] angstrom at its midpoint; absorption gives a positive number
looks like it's 9.2 angstrom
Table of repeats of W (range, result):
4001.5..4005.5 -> 23.4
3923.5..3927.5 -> 12.9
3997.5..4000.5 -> 23.1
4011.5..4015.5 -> 24.5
